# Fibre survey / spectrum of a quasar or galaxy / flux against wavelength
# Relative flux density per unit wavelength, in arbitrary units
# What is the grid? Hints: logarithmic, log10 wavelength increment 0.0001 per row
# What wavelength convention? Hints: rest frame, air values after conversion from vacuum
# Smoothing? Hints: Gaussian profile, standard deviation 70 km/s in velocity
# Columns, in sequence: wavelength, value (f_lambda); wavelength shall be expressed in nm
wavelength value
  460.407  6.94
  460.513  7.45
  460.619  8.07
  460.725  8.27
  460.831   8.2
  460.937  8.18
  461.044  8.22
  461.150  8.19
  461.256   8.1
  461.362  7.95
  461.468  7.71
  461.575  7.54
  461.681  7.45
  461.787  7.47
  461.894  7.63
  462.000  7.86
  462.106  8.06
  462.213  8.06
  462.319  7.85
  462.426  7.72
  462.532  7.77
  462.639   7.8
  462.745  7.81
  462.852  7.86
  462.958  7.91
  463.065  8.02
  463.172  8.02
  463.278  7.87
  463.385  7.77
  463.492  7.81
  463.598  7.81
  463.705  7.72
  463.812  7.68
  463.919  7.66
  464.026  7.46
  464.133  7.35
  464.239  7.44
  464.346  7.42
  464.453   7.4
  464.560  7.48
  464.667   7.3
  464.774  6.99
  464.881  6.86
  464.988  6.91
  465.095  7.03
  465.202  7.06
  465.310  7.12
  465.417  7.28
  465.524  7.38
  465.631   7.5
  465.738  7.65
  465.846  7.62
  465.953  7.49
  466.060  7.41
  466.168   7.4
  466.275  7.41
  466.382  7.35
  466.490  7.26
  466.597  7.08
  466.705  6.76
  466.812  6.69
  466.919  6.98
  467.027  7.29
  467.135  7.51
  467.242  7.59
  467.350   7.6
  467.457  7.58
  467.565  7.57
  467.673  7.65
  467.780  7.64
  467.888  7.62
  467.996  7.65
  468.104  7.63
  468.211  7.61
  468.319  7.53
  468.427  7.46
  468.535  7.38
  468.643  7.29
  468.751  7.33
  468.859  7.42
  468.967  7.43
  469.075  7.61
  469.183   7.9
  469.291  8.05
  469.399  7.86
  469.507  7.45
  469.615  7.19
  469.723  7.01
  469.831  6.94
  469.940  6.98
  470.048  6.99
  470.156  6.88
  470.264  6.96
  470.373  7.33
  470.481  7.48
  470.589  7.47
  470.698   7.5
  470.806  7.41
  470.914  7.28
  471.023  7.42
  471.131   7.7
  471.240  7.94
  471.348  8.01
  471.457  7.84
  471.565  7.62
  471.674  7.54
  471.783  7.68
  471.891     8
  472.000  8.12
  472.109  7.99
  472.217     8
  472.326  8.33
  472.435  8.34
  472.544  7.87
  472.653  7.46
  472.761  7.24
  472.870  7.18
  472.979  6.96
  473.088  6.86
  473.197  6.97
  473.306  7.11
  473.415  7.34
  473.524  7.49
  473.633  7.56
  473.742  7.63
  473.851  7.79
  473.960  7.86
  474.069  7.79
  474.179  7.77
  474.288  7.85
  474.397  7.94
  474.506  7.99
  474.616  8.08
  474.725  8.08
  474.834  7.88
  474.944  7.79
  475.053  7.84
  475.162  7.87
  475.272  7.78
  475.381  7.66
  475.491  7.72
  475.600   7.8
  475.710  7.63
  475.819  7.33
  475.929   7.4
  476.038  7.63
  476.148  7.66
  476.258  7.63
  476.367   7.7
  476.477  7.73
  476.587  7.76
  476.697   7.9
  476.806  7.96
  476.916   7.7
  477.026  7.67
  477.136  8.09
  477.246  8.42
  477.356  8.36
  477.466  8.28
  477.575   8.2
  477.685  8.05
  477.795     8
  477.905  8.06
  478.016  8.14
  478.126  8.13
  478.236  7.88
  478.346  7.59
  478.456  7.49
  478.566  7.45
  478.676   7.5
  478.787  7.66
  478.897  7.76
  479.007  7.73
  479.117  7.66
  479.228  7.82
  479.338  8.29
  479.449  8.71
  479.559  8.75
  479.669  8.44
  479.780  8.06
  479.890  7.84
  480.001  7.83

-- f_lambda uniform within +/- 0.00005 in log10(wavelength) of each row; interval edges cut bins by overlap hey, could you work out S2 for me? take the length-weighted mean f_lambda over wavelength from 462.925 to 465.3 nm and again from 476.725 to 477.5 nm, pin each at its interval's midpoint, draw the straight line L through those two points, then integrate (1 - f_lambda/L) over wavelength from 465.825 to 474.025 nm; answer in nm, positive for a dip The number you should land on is 0.28 nm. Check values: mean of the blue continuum 7.49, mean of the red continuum 8.06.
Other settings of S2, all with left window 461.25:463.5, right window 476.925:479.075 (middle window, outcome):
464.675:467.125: 0.19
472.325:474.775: 0.08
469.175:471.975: 0.14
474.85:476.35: 0.04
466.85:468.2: 0.06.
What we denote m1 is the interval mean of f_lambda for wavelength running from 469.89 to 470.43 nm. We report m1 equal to 7.04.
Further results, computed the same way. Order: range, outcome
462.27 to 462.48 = 7.78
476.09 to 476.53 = 7.67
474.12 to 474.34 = 7.79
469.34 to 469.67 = 7.52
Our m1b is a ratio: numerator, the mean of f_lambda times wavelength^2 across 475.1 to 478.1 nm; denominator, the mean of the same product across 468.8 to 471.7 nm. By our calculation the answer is 1.1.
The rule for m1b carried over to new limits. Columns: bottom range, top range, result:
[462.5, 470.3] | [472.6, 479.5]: 1.09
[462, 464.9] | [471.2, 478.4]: 1.06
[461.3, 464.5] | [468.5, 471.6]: 0.99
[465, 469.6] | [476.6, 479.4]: 1.11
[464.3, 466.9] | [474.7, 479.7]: 1.14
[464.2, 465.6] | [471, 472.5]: 1.13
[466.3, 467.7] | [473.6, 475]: 1.11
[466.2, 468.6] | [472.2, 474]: 1.04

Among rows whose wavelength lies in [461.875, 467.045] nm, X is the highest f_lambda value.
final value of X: 8.06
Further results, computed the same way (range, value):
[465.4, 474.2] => 8.34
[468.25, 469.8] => 8.05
